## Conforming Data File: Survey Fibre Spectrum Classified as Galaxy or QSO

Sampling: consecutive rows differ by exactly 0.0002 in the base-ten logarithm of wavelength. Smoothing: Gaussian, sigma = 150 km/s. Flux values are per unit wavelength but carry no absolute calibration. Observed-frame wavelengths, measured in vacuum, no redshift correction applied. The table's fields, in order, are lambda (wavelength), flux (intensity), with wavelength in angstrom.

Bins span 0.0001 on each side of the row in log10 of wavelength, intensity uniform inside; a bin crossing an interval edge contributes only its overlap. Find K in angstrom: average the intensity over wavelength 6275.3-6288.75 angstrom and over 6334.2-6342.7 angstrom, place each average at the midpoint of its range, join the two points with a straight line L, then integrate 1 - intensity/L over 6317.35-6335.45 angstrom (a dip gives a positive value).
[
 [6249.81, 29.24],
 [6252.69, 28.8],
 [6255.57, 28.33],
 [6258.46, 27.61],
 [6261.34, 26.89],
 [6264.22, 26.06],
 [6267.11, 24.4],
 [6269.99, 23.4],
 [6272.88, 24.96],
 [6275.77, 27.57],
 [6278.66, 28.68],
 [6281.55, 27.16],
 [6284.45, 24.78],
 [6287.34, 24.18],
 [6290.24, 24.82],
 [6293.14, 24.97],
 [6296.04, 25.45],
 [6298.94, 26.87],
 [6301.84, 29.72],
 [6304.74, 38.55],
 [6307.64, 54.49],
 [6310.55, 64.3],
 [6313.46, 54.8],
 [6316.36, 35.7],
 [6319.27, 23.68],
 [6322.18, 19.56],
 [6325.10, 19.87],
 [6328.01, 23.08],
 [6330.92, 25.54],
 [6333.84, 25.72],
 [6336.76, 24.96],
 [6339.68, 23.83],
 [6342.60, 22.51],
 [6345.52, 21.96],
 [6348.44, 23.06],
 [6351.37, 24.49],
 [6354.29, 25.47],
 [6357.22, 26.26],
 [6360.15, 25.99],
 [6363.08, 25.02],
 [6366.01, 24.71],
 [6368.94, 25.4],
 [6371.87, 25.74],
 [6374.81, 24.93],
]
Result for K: 1.0 angstrom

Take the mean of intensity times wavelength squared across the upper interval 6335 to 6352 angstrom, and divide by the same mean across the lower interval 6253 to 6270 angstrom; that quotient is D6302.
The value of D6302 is 0.9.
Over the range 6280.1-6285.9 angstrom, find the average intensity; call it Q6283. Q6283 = 26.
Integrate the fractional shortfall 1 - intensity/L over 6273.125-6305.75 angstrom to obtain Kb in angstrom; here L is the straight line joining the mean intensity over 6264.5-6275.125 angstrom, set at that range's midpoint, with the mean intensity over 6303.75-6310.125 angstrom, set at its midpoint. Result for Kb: 8.7 angstrom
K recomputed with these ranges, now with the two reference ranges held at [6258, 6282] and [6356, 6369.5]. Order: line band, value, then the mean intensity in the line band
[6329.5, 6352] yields 1.5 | 24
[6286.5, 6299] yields 0.4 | 25.1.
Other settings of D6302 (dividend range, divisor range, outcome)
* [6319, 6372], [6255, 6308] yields 0.88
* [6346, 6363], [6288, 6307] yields 0.86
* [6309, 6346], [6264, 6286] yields 1.17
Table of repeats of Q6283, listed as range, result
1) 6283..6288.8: 24.5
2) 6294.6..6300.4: 26.2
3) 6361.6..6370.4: 25.1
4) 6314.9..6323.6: 26.4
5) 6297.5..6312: 42.8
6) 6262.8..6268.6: 25.2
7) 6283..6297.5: 24.8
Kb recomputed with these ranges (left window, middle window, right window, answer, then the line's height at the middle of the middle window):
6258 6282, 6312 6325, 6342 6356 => -3.9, 24.6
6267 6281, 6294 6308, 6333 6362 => -4.2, 25.4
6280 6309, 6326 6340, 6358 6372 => 1.5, 27.5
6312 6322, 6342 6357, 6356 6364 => 2.3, 28.2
